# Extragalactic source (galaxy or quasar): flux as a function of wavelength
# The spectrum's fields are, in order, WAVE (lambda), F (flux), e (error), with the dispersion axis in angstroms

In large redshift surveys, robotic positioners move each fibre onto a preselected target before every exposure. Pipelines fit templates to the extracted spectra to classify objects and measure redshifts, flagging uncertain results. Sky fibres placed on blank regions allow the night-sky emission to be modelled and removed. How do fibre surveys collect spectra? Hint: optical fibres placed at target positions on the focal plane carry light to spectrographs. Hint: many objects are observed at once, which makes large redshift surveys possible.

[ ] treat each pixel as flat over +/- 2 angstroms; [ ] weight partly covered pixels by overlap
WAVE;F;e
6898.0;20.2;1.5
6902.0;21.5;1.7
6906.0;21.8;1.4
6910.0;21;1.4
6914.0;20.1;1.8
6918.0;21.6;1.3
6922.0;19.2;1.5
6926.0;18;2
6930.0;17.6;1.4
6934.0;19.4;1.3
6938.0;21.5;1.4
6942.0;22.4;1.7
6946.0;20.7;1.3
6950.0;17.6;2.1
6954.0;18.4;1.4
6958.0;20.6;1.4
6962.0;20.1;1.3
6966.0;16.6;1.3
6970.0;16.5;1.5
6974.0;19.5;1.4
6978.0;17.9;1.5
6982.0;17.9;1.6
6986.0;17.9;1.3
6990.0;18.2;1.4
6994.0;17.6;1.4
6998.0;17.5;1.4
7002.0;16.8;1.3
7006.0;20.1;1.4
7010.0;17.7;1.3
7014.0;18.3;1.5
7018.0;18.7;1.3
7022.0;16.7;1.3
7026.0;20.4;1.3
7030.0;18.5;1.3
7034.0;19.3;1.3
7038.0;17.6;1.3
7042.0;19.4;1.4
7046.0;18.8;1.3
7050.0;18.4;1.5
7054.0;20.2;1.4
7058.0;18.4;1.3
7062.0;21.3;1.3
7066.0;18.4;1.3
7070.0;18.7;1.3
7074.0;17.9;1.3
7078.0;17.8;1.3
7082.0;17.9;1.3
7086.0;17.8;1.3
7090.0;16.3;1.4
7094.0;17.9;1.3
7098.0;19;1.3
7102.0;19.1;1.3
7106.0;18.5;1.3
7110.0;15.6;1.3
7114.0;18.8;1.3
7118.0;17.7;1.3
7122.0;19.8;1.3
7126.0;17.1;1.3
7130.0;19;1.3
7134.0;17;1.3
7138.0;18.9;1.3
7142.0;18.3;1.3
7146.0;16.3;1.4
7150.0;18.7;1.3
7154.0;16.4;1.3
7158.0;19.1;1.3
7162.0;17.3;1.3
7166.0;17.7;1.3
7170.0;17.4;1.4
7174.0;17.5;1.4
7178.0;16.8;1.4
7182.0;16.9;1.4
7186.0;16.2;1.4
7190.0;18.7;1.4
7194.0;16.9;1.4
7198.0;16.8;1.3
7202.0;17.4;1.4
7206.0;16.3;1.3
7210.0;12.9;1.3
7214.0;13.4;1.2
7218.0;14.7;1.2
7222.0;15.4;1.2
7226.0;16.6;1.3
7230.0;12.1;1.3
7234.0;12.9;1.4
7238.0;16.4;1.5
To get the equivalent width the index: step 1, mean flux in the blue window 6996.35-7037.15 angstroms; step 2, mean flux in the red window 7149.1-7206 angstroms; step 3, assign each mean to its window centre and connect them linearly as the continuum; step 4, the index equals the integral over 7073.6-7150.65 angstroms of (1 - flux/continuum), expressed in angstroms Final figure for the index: -0.8 angstroms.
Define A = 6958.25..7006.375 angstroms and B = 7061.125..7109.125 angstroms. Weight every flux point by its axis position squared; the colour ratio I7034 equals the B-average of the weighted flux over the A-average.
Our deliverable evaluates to 1.04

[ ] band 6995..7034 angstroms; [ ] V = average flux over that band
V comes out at 18.3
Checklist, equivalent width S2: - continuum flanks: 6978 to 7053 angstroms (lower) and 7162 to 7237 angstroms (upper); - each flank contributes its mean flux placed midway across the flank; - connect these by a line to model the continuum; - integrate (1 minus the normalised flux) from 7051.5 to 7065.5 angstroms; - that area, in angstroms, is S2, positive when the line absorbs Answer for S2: -1.55 angstroms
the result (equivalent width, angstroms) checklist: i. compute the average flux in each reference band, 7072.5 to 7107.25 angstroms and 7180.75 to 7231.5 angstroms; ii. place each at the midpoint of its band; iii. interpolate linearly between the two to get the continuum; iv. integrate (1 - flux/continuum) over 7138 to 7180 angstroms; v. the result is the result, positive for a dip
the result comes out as -2.4 angstroms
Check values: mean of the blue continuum 18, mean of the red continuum 15.7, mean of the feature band 17.6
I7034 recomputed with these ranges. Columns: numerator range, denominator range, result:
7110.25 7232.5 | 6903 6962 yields 0.90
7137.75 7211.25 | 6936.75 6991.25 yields 0.96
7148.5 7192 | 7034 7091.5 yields 0.97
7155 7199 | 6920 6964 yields 0.95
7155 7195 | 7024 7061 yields 0.95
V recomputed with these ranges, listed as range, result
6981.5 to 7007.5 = 18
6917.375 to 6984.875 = 19.1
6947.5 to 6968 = 18.7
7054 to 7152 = 18.2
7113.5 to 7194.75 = 17.7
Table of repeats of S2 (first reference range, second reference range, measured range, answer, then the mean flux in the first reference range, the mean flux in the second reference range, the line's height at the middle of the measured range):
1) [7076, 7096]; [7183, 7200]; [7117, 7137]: -0.9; 17.5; 17.1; 17.4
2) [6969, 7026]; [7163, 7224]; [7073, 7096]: -0.4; 18.1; 16.3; 17.3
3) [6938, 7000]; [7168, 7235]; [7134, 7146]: -1.0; 18.7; 15.9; 16.6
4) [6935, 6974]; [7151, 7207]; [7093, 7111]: -0.2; 19.4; 17.3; 18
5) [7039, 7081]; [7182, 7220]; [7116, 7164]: -2.1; 18.9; 16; 17.2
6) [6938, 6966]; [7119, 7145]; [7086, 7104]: 0.5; 19.8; 18.2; 18.6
